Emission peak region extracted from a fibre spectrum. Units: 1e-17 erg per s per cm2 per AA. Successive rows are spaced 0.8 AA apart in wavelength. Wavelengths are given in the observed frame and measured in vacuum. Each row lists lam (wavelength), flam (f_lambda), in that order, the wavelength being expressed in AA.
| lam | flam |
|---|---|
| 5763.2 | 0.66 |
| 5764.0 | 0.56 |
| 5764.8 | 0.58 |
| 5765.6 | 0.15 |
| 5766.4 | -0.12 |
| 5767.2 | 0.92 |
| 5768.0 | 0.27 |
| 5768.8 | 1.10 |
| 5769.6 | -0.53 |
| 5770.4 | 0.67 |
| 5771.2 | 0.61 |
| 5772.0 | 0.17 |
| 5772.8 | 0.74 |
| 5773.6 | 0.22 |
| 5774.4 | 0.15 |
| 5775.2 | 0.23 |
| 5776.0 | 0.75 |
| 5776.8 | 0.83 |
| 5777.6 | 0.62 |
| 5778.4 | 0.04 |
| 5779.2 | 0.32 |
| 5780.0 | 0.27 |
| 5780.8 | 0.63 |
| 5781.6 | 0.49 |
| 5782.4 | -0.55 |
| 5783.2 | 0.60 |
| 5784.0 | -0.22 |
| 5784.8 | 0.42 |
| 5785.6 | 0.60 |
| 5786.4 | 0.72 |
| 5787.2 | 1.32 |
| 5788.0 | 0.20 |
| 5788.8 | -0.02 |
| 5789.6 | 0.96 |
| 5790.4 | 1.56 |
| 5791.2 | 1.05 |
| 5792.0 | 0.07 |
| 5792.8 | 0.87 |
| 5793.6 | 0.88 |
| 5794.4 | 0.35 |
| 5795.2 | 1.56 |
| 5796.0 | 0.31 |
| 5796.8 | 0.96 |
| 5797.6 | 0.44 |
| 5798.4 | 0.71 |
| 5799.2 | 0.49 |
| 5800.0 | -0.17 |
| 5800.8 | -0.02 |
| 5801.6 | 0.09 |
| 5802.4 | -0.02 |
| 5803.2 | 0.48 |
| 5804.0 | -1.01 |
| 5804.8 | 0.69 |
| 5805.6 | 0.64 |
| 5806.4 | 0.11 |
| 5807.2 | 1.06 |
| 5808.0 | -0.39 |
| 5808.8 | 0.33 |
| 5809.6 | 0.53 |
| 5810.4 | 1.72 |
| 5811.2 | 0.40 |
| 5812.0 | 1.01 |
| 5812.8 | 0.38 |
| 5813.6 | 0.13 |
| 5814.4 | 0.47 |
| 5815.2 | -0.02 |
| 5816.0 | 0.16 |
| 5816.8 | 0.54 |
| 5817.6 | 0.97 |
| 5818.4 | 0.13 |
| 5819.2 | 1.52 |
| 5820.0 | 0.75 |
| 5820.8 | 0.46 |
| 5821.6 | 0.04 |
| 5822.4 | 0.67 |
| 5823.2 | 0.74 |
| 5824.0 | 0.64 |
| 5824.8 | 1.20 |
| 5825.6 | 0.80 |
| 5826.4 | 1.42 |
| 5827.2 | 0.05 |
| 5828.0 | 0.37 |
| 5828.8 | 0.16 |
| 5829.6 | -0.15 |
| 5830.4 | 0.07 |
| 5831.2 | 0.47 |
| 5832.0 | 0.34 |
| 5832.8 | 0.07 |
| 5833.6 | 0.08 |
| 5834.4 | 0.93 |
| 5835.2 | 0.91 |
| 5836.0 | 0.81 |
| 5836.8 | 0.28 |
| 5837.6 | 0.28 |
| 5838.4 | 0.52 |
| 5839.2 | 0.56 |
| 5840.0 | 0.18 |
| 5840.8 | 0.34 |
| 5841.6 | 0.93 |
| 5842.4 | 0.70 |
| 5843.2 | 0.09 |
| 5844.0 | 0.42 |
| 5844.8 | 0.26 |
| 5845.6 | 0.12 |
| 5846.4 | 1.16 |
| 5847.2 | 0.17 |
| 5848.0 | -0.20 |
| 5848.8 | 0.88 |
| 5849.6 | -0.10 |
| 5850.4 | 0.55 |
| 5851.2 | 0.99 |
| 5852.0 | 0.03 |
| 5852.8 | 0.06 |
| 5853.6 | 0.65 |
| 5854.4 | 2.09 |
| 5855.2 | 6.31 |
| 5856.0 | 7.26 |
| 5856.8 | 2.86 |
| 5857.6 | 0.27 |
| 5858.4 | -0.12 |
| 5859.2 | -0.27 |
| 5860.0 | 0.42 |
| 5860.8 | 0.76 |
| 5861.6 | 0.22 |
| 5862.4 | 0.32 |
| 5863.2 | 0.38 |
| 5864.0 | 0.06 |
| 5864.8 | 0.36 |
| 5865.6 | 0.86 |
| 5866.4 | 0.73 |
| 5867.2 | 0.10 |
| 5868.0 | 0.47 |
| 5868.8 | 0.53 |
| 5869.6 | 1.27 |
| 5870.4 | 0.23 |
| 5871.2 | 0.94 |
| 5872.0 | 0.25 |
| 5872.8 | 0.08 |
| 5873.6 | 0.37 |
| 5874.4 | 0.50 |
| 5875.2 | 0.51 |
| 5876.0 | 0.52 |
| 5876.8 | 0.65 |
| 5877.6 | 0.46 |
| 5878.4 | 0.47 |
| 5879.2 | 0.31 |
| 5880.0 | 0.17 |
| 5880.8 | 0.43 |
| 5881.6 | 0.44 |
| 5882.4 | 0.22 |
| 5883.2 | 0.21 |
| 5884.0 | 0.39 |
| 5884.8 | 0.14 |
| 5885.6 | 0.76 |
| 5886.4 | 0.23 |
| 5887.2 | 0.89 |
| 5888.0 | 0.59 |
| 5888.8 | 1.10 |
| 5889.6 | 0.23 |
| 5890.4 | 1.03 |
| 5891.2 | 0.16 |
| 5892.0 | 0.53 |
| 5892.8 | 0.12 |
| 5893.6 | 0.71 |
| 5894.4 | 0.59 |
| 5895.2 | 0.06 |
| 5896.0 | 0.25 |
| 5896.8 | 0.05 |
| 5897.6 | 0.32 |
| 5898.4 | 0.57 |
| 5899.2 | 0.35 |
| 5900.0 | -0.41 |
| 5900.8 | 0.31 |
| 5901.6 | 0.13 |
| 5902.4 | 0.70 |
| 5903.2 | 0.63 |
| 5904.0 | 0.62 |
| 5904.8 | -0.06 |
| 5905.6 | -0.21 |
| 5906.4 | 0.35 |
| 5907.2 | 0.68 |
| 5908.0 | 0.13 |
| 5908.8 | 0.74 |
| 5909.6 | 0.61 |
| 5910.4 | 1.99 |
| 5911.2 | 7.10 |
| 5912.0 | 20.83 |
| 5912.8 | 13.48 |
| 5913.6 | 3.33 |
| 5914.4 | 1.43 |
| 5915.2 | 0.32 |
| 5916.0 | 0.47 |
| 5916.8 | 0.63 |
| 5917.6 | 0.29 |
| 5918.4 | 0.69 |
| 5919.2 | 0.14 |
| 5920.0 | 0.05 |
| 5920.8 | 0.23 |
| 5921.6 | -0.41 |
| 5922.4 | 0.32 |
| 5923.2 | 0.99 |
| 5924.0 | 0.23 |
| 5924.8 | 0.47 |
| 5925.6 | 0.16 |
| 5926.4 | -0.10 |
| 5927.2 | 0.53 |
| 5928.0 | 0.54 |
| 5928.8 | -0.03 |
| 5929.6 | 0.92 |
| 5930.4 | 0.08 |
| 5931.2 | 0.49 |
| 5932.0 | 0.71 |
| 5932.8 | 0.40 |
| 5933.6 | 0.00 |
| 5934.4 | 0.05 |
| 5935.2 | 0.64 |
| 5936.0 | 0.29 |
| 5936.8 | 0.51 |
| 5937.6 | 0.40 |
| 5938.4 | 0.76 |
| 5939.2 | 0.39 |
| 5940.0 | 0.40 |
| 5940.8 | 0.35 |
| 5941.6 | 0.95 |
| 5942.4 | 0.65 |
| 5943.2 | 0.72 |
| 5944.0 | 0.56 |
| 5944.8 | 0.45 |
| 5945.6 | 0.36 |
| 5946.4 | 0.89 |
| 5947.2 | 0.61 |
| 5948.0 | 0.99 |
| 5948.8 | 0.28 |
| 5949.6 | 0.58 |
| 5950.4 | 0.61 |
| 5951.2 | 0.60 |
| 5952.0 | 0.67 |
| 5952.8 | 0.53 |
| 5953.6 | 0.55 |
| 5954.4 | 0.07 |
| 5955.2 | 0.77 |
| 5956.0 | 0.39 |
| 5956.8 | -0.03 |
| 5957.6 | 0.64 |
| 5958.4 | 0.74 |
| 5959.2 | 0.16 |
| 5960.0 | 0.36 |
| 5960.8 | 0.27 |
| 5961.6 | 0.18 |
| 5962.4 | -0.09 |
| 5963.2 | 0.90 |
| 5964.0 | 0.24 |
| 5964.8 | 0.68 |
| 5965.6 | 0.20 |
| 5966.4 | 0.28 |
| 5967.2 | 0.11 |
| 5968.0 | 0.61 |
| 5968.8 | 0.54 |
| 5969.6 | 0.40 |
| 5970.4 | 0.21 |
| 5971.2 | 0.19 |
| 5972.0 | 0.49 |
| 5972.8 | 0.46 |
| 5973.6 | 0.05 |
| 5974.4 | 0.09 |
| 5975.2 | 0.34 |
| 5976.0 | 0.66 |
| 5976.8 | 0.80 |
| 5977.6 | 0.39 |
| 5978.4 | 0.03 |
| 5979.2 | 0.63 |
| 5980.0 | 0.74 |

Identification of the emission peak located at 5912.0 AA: [O III] 5007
